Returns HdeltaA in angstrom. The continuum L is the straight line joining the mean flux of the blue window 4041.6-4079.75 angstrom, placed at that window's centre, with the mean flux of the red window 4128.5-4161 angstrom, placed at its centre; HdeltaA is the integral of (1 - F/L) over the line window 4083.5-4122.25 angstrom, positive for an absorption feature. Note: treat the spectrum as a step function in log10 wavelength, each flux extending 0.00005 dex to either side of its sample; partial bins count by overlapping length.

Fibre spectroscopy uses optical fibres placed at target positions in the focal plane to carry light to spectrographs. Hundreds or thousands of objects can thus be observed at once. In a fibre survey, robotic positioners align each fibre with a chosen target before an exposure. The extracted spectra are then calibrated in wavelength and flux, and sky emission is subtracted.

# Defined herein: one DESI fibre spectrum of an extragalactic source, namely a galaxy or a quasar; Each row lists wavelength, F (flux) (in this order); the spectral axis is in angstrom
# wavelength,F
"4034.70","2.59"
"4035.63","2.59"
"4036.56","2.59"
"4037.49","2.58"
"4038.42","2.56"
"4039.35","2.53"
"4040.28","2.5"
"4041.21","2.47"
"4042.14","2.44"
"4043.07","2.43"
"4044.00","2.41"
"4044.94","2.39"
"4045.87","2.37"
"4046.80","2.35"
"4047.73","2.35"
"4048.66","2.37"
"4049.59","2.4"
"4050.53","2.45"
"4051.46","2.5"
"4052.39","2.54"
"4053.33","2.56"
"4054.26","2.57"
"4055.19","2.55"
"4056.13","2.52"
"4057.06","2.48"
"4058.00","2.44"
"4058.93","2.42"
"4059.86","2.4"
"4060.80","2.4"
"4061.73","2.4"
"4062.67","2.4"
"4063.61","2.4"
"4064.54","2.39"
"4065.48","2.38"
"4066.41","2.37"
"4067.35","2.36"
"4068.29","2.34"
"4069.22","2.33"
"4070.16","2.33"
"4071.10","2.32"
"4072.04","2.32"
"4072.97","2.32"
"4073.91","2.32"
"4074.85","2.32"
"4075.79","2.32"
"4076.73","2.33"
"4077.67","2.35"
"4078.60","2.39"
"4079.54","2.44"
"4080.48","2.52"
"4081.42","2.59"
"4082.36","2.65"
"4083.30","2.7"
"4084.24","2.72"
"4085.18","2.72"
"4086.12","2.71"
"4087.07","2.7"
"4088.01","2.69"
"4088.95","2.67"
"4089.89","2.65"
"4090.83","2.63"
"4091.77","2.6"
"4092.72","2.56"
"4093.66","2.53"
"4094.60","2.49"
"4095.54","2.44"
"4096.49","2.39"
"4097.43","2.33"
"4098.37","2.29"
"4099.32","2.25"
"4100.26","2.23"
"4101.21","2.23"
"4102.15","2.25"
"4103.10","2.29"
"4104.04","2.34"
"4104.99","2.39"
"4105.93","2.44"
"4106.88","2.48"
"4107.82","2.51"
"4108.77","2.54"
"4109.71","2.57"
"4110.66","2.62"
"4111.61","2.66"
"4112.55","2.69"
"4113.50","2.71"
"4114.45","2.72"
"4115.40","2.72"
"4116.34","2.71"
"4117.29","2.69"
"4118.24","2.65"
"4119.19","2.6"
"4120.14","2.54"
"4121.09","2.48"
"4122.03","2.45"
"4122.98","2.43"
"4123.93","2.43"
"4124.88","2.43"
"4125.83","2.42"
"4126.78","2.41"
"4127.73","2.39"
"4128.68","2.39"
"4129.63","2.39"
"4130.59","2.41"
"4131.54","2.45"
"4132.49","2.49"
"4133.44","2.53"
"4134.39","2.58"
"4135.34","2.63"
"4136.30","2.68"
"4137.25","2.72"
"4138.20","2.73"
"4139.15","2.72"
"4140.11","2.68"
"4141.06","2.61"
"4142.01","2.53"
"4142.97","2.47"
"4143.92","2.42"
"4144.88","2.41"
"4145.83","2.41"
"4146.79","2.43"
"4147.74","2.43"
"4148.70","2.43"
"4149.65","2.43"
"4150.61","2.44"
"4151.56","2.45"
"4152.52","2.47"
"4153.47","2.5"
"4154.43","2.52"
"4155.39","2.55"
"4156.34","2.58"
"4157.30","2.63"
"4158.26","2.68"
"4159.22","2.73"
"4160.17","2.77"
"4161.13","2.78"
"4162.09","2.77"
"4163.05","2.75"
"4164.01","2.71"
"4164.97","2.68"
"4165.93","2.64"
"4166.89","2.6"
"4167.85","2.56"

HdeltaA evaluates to -1.0 angstrom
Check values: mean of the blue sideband 2.4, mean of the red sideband 2.54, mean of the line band 2.54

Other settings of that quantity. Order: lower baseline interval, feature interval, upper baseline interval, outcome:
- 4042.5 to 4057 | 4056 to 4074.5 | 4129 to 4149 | 0.6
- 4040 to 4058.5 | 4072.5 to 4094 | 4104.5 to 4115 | -0.2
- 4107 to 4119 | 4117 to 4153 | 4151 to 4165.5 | 1.8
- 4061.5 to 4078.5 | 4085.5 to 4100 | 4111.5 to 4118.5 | 0.0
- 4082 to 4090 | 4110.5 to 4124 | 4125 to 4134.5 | -0.5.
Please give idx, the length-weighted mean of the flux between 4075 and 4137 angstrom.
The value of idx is 2.51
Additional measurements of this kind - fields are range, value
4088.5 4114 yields 2.47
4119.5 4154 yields 2.5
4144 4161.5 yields 2.53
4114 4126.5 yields 2.56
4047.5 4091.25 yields 2.47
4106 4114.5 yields 2.6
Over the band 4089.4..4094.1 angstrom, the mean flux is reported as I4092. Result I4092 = 2.59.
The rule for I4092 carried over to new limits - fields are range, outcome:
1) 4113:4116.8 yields 2.71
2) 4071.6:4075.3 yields 2.32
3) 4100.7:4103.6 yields 2.26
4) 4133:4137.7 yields 2.63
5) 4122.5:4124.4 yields 2.43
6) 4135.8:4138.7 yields 2.71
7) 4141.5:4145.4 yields 2.46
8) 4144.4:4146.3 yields 2.41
